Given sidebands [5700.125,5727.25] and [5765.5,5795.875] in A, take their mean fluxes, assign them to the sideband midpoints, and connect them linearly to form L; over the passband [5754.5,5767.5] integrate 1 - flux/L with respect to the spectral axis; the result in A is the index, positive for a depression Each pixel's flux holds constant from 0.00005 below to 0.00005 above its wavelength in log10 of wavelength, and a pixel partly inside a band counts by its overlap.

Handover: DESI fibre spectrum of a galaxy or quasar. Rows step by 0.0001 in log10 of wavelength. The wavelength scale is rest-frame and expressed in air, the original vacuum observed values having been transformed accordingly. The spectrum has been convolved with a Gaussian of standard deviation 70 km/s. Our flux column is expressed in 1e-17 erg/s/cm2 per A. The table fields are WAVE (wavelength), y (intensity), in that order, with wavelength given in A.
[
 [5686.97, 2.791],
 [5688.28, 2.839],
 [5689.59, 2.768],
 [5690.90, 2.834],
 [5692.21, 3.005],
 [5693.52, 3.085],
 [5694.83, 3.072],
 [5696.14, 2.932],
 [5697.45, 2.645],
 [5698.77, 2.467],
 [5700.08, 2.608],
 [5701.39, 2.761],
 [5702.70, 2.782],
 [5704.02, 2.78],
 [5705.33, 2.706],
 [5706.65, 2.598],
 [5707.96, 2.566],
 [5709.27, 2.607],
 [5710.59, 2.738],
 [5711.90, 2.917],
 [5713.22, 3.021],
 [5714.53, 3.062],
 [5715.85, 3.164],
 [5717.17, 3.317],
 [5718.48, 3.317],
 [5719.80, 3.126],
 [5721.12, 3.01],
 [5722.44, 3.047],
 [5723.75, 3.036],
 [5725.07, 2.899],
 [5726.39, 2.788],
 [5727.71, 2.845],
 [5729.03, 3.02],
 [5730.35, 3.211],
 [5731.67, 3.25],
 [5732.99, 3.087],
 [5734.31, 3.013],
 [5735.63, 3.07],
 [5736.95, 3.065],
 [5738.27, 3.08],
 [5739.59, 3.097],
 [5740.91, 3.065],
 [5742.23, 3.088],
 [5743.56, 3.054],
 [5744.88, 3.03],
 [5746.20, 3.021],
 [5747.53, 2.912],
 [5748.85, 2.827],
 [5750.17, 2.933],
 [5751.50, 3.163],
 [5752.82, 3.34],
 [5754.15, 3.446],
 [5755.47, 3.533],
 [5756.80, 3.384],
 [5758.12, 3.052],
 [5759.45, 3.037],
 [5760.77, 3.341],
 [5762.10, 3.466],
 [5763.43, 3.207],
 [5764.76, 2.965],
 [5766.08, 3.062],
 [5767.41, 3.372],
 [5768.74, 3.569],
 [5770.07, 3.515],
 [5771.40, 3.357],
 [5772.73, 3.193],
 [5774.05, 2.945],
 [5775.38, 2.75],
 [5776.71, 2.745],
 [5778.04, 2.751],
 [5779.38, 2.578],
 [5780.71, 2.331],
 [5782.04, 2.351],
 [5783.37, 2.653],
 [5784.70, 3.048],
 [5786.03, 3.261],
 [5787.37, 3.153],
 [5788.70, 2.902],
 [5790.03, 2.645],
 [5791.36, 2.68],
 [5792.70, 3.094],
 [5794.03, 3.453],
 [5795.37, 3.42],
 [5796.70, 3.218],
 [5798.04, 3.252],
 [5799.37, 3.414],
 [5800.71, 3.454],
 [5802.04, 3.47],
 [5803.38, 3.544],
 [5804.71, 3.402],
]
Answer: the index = -1.2 A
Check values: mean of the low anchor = 2.9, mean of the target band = 3.24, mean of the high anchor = 2.99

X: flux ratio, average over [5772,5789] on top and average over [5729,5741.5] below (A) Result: 0.9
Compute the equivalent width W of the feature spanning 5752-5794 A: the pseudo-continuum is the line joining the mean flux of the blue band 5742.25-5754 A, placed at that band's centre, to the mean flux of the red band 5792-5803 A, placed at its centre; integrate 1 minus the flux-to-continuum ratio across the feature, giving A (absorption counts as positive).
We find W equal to 1.8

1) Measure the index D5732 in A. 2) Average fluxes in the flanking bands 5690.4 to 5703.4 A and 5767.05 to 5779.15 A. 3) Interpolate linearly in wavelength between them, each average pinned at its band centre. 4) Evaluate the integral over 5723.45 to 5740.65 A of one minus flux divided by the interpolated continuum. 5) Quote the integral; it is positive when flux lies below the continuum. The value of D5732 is -0.5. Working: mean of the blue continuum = 2.82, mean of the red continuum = 3.11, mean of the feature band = 3.04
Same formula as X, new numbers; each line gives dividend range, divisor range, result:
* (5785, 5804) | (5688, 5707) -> 1.15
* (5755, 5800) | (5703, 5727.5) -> 1.05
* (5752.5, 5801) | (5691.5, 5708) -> 1.12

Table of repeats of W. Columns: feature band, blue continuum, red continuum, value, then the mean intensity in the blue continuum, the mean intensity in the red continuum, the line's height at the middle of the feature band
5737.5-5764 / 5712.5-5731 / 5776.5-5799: -1.4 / 3.06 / 2.92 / 3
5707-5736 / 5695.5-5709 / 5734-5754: -1.5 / 2.68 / 3.06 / 2.86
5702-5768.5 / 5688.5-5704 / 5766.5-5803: -2.9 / 2.81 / 3.06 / 2.92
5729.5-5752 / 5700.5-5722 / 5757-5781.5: -0.5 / 2.9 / 3.07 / 2.99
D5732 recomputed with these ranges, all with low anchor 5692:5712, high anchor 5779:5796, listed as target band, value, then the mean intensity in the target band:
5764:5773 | -1.3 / 3.29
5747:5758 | -1.4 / 3.19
